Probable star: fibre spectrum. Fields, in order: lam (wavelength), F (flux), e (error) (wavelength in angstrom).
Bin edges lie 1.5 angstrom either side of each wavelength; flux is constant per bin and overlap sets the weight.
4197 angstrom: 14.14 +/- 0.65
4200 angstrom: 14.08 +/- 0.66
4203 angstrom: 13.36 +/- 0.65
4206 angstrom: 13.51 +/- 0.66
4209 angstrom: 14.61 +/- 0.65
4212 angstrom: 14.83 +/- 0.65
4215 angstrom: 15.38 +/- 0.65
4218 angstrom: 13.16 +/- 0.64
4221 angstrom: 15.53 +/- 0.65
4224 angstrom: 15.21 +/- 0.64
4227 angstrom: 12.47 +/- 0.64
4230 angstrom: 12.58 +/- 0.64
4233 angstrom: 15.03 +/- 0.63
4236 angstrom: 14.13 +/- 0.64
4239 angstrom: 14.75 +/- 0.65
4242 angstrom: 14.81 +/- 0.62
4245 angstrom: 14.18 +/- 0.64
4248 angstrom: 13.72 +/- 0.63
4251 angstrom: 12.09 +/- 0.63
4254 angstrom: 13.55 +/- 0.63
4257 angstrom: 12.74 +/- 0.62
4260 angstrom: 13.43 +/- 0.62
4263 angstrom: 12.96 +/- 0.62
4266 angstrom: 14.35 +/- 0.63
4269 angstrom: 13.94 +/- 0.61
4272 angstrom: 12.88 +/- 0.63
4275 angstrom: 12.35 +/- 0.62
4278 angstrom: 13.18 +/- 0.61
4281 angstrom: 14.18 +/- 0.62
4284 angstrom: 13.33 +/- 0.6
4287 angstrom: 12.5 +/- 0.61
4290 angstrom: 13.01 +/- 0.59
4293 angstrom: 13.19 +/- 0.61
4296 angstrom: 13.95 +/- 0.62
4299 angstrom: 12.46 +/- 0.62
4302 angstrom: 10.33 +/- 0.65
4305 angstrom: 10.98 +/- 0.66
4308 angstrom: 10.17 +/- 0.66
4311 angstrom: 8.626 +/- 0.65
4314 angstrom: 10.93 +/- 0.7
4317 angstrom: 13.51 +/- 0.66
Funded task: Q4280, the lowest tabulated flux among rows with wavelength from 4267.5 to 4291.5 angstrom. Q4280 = 12.35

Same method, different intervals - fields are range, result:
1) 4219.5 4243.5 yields 12.47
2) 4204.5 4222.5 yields 13.16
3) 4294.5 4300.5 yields 12.46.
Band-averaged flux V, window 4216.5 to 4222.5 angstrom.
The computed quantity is 14.3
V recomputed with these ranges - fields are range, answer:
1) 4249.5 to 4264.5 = 13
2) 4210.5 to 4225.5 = 14.8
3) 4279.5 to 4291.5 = 13.3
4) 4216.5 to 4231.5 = 13.8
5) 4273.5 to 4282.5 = 13.2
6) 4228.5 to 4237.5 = 13.9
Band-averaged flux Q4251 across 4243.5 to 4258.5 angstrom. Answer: 13.3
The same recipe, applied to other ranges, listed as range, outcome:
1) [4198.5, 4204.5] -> 13.7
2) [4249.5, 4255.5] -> 12.8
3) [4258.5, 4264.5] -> 13.2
